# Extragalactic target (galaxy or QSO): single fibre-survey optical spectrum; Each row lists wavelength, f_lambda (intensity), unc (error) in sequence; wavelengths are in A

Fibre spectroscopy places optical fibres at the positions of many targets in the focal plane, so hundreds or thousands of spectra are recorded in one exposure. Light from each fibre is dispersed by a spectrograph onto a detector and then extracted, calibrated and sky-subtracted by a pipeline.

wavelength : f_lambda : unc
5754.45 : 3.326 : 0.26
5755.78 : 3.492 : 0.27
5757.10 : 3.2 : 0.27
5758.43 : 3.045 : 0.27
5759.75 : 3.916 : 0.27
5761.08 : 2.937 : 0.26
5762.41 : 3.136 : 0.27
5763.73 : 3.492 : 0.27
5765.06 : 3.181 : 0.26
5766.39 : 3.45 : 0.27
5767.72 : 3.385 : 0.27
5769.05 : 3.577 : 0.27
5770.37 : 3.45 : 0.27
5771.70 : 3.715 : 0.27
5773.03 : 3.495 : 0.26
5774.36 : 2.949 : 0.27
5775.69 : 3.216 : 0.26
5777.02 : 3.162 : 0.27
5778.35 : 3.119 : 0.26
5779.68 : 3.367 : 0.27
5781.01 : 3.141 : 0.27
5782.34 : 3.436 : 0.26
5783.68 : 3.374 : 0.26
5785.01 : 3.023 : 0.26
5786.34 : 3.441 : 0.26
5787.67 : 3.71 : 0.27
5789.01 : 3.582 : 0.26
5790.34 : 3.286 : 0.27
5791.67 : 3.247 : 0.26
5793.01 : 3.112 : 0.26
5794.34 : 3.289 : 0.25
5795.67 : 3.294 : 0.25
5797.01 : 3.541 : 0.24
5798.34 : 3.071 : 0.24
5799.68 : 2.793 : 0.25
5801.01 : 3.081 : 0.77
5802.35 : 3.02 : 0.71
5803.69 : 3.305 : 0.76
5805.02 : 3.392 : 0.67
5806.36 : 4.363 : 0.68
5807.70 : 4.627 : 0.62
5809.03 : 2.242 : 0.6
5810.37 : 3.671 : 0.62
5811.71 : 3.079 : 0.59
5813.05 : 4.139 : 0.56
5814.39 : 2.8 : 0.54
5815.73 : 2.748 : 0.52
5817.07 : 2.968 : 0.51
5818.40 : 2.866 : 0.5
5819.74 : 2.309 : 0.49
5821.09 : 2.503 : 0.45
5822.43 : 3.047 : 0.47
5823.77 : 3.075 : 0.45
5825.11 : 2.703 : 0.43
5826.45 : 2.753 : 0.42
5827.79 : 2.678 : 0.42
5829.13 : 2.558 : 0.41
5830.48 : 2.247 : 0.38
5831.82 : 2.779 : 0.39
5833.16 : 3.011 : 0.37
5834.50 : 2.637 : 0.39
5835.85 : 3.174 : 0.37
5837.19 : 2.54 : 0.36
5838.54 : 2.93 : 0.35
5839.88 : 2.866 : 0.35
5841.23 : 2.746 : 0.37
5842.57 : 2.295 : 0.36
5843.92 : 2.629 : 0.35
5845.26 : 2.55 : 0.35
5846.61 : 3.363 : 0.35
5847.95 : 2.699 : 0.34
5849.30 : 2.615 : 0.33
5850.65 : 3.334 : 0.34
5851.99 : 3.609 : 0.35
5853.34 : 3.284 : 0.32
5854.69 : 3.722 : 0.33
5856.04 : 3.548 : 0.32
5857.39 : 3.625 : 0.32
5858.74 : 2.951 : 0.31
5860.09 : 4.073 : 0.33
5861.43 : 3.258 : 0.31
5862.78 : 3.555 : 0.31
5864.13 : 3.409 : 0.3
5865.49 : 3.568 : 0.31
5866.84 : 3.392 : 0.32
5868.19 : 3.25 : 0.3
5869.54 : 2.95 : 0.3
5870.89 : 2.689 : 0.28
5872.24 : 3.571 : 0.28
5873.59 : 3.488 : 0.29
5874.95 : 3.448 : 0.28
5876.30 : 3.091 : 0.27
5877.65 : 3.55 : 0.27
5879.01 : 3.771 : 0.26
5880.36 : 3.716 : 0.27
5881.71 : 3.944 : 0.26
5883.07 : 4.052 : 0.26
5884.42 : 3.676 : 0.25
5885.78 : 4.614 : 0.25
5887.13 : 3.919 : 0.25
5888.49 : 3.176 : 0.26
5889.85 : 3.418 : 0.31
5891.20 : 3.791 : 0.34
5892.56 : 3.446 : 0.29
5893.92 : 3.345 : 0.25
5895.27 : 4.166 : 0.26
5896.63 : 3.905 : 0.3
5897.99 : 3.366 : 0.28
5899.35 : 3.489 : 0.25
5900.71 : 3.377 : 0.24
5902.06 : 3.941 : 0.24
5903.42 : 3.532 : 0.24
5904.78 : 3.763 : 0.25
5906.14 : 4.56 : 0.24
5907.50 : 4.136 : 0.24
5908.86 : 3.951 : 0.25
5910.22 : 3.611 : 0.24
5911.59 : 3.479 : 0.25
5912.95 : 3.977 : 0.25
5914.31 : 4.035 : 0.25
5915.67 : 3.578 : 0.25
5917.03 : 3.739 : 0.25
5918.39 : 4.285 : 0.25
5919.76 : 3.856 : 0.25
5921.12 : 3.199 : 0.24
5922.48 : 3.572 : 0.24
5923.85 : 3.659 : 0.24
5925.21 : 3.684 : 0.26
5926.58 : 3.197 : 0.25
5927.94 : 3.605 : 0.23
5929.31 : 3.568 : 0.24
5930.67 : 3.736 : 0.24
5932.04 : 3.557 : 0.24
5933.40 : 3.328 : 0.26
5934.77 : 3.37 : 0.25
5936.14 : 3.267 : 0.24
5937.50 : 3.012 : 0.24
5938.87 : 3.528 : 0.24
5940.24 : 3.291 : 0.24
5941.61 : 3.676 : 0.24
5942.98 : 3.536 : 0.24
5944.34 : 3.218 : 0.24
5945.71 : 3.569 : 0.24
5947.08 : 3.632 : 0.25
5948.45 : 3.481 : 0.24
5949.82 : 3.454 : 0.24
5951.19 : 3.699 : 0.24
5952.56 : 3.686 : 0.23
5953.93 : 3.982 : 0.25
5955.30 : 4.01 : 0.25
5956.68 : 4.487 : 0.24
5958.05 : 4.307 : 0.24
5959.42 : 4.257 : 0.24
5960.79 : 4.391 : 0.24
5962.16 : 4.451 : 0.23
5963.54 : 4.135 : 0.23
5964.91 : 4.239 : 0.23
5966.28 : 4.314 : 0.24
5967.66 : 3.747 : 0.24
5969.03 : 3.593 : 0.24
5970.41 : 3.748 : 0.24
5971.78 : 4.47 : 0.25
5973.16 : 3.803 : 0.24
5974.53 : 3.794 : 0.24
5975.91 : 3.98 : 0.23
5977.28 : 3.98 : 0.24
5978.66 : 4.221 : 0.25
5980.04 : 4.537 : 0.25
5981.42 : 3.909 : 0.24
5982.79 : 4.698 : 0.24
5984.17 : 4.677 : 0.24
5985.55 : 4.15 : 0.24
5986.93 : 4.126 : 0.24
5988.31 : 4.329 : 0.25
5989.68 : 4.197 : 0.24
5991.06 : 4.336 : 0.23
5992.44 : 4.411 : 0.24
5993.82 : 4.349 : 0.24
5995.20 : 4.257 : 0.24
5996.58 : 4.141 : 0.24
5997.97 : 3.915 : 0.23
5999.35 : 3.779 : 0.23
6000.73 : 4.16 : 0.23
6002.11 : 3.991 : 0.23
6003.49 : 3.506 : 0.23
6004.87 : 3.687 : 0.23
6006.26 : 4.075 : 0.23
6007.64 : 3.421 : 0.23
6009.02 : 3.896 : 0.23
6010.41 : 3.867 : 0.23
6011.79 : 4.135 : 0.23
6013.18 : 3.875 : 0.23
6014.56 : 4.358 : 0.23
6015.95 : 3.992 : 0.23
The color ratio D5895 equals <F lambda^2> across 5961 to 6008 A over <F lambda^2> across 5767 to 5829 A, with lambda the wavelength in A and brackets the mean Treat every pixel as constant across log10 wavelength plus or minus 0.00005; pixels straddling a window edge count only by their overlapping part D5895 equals 1.36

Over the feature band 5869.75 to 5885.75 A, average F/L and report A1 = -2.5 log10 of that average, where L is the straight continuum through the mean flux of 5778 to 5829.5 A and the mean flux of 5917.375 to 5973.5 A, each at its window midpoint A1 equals -0.03 mag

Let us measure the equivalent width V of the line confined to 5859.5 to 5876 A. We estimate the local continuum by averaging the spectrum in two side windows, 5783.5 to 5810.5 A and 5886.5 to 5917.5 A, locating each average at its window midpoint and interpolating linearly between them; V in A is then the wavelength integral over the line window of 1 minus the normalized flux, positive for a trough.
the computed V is 1.0 A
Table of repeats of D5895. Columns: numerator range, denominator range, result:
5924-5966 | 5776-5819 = 1.19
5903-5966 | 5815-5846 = 1.43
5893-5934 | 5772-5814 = 1.16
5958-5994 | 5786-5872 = 1.41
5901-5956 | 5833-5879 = 1.18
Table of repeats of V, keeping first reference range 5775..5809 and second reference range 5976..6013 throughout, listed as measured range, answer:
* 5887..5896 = 0.29 A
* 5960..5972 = -0.35 A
